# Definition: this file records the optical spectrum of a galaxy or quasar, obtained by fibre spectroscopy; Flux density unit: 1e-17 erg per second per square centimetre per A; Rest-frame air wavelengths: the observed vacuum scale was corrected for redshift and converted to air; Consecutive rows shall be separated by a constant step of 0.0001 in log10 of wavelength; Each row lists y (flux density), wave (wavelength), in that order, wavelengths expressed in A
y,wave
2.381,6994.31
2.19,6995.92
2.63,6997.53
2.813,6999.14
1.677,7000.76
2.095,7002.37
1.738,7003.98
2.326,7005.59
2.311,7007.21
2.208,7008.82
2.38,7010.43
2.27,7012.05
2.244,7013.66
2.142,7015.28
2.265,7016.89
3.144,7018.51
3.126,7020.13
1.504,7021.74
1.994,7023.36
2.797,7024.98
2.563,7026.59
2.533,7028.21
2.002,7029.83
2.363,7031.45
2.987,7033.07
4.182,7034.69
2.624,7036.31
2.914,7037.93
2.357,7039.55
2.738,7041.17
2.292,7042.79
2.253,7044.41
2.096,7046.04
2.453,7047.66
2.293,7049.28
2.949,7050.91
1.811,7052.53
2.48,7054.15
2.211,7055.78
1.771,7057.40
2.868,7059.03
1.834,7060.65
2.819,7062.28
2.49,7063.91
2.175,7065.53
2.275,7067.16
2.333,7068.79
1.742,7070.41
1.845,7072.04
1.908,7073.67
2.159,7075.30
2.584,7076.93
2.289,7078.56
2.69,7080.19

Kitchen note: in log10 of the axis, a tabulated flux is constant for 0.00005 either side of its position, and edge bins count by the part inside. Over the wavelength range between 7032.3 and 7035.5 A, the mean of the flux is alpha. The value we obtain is 3.59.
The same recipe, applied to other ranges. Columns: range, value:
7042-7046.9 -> 2.21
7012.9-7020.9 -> 2.58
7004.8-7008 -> 2.31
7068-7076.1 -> 2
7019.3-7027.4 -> 2.4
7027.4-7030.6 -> 2.27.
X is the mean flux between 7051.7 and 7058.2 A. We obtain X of 2.07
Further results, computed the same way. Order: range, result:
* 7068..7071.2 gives 2.04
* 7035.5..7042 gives 2.66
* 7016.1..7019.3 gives 2.7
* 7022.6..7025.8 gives 2.41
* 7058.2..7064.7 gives 2.5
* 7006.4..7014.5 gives 2.28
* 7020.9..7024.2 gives 1.77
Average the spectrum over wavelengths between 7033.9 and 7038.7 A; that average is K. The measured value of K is 3.24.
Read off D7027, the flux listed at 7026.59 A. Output 2.563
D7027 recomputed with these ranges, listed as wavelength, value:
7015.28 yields 2.142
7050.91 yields 2.949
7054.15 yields 2.48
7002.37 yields 2.095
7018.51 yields 3.144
